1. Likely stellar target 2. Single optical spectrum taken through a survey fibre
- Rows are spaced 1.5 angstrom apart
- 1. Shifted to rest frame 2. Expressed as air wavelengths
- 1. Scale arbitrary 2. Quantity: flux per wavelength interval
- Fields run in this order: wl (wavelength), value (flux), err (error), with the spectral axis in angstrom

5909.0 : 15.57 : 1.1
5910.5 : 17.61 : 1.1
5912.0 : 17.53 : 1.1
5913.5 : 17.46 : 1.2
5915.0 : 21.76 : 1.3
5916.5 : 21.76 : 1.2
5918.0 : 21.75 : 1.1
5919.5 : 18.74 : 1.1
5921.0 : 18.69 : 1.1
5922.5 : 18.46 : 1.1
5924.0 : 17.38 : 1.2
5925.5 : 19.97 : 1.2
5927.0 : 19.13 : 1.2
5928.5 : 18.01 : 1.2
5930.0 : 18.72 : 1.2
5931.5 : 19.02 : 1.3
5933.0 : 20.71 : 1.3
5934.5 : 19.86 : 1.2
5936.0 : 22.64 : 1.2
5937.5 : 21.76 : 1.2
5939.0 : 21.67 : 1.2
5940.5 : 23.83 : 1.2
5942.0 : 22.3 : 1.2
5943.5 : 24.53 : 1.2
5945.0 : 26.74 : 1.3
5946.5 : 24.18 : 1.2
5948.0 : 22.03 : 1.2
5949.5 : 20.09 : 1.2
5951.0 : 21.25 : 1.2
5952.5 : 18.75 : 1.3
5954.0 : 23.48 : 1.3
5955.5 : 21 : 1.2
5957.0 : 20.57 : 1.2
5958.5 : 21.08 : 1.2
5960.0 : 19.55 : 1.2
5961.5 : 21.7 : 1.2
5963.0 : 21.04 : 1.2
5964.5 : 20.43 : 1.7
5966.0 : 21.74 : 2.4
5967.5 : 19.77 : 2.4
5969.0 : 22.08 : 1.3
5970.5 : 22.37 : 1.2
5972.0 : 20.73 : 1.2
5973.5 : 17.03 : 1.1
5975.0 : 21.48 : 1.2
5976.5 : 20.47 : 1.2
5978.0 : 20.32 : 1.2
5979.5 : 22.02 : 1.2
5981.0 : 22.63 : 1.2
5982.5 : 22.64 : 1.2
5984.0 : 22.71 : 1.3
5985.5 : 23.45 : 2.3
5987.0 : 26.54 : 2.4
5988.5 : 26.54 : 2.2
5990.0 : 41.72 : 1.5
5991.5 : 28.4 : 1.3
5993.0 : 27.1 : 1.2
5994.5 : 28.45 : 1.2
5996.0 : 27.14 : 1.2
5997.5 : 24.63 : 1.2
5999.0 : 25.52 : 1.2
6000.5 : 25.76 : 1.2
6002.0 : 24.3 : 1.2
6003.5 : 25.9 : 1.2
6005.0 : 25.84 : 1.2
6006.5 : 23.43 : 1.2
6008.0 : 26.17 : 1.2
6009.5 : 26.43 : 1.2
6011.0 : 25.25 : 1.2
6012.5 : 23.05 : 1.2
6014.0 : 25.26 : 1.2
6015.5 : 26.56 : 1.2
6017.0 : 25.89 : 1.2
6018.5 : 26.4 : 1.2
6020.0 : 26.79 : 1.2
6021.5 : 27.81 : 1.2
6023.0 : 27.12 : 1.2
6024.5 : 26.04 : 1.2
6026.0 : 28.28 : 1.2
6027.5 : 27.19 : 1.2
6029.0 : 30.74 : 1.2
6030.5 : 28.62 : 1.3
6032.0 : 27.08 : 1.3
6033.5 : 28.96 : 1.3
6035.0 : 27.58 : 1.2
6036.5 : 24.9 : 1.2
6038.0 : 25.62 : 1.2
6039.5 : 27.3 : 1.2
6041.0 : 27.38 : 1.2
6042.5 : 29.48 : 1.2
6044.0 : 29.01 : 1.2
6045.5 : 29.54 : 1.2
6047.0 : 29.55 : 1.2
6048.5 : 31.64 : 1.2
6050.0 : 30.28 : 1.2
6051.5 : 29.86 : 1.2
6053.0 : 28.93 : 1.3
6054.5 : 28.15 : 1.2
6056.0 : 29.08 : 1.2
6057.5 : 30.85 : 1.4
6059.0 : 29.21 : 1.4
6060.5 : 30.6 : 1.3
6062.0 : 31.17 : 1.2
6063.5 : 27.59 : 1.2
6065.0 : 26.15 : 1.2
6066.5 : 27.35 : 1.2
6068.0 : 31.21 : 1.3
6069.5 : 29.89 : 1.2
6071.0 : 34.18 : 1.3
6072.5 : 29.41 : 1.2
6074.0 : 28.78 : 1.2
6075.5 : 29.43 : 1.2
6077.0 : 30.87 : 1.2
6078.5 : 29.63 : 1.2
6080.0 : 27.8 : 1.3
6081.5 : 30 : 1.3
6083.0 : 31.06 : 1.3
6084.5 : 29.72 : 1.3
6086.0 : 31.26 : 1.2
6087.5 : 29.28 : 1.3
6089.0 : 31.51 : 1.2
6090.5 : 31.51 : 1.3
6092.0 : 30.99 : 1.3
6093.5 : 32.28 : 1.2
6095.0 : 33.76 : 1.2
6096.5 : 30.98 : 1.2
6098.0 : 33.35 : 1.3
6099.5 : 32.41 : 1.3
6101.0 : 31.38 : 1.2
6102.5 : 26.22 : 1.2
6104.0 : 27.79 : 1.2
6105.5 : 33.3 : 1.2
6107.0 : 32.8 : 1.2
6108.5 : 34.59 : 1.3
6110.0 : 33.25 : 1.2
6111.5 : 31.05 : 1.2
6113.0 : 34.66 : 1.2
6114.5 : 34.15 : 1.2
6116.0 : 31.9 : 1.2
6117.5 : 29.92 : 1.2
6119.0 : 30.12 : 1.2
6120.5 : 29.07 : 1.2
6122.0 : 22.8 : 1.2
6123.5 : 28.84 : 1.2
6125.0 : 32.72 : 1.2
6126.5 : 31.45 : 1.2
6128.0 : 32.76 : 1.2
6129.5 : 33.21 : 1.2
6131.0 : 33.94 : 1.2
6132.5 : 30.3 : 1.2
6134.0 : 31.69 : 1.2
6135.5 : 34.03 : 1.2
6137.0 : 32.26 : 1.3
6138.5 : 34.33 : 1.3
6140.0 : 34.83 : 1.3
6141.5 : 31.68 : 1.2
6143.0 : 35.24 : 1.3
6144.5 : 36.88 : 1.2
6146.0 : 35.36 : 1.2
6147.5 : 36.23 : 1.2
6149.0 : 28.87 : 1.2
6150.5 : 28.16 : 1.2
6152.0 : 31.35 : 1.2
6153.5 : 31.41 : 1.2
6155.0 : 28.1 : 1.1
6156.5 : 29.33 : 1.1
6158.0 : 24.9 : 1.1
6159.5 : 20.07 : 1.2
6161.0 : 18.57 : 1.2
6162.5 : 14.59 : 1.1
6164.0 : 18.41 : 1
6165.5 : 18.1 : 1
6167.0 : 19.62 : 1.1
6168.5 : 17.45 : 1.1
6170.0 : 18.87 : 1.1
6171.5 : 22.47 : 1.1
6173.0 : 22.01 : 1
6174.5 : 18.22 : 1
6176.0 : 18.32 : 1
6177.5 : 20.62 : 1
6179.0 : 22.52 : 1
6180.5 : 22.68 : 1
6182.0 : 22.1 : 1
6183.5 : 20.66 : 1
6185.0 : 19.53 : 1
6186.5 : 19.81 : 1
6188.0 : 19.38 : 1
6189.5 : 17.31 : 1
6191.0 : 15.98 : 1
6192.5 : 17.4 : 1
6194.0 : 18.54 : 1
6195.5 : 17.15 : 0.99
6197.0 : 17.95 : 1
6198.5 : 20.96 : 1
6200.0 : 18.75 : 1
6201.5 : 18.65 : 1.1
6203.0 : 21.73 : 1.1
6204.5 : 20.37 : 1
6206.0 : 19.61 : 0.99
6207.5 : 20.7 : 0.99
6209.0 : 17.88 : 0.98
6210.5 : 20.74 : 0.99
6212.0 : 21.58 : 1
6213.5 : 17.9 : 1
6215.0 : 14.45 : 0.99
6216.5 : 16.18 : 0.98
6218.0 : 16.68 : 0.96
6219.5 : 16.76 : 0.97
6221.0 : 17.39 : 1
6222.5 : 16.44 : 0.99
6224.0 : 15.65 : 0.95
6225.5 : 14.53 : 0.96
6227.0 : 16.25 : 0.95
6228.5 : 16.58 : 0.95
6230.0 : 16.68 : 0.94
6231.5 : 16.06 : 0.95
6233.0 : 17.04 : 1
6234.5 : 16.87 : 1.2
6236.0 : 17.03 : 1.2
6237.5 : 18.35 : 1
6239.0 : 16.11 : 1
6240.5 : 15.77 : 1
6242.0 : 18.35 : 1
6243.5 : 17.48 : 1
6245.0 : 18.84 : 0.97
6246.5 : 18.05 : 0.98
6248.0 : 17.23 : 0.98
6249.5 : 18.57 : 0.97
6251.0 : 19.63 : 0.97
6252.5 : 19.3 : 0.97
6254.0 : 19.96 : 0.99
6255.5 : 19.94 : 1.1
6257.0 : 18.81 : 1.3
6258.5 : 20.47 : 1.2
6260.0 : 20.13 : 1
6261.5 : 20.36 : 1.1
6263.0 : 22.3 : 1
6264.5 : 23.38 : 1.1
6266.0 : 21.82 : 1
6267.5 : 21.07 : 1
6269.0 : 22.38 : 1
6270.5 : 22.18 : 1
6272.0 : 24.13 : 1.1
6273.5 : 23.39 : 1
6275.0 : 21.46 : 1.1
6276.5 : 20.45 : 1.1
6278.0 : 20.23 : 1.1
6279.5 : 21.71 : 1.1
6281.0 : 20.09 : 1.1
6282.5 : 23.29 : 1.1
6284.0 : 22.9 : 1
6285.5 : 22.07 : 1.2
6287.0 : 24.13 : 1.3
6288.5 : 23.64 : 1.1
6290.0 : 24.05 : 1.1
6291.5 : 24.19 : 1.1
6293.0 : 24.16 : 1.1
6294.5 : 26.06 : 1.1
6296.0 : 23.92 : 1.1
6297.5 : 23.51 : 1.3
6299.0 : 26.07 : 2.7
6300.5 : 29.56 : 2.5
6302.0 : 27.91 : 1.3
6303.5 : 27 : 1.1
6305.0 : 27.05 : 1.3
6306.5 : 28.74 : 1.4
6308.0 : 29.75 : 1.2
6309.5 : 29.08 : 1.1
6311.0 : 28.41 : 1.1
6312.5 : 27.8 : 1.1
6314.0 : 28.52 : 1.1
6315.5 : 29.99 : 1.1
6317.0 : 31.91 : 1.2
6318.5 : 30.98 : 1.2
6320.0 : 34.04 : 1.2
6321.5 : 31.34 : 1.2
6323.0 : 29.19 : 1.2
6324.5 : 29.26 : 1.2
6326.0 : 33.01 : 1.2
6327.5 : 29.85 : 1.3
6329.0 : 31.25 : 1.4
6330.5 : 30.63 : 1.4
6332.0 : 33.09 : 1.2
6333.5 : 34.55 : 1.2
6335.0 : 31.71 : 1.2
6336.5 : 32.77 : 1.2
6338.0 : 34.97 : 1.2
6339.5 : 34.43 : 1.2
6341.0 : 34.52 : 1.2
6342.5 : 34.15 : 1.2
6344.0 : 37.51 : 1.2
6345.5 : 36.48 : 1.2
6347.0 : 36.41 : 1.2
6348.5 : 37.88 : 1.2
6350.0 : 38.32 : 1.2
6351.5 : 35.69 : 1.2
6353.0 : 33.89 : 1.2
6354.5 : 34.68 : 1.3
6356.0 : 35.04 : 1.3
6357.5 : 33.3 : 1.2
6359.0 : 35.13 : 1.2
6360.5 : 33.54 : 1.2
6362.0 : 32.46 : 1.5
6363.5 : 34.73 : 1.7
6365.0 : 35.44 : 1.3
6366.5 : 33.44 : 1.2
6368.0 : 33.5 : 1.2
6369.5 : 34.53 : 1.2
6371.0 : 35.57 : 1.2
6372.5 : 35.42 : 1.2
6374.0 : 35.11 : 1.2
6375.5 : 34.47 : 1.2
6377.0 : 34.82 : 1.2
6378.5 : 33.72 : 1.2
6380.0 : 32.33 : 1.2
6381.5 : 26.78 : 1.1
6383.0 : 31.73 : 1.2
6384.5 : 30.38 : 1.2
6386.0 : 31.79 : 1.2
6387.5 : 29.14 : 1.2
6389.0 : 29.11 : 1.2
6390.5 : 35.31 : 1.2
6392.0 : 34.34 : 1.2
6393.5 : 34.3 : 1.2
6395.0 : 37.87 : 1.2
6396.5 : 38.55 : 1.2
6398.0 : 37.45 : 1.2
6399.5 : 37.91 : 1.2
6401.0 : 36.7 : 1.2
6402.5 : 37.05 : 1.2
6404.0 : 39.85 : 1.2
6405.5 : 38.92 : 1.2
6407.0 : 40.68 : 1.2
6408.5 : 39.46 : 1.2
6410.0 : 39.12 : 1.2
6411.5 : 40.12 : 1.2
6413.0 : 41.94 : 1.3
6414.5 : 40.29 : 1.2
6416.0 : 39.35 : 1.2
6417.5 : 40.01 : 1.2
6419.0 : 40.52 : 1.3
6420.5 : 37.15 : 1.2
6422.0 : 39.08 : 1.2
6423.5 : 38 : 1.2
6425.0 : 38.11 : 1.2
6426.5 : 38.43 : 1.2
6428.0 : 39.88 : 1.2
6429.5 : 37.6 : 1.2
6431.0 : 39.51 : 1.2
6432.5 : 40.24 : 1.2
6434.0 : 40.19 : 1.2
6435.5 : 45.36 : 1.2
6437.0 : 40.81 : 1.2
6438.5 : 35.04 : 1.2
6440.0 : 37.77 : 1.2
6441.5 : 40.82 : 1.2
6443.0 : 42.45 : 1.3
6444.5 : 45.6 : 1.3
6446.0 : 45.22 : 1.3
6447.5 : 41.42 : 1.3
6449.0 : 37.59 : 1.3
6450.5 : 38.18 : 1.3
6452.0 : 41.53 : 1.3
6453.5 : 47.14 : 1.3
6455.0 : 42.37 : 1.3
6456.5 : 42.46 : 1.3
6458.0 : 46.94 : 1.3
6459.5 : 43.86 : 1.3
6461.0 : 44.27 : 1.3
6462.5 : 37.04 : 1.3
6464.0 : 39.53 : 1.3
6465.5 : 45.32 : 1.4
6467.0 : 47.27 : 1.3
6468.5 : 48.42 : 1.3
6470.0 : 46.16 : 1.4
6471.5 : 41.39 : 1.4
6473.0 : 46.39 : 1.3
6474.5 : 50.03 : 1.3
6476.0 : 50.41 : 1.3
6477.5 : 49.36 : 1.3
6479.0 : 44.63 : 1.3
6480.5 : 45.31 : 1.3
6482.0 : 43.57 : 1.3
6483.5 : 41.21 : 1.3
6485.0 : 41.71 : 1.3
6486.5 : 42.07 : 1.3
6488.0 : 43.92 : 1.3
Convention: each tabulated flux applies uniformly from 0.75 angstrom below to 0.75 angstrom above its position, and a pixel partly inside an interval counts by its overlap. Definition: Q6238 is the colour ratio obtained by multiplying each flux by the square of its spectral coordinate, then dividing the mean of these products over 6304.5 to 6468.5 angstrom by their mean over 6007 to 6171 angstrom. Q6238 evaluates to 1.38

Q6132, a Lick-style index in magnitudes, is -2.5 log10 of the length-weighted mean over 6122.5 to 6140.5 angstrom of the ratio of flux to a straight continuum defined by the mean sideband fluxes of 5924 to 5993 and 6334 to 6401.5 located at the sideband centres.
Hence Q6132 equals -0.18 mag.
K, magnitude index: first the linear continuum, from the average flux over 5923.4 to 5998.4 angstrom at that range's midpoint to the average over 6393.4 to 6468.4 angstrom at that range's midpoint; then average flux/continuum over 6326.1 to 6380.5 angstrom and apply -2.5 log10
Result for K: 0.10 mag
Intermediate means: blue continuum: 22.4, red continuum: 40.4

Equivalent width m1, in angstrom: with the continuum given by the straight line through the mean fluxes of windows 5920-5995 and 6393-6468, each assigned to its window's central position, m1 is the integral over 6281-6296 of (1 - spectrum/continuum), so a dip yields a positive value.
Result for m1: 4.8 angstrom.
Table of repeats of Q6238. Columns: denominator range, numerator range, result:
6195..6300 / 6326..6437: 1.88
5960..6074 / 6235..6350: 1.07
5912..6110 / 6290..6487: 1.59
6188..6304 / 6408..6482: 2.24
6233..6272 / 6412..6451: 2.18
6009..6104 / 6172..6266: 0.68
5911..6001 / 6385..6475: 2.11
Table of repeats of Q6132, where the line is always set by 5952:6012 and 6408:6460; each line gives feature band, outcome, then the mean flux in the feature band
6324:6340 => 0.141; 32.3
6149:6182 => 0.339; 22.3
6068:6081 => -0.111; 30.1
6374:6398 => 0.172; 33.2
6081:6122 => -0.114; 31.3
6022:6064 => -0.106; 28.6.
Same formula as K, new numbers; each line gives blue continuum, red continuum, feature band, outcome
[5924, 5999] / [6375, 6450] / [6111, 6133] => -0.119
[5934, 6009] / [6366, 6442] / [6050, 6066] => -0.124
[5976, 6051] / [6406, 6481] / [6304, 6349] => 0.185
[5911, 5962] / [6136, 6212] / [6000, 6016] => -0.176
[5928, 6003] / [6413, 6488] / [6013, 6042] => -0.075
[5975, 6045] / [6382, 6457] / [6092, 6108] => -0.089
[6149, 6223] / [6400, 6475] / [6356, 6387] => 0.071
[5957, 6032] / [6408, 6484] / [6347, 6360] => 0.088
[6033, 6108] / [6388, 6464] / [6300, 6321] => 0.235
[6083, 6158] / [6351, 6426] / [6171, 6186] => 0.482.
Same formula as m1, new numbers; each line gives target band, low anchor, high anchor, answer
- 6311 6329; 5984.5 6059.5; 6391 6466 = 3.1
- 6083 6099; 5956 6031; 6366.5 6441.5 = -2.3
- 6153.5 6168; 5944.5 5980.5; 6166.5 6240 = -2.1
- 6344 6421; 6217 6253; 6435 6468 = -3.7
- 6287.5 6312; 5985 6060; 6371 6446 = 5.8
